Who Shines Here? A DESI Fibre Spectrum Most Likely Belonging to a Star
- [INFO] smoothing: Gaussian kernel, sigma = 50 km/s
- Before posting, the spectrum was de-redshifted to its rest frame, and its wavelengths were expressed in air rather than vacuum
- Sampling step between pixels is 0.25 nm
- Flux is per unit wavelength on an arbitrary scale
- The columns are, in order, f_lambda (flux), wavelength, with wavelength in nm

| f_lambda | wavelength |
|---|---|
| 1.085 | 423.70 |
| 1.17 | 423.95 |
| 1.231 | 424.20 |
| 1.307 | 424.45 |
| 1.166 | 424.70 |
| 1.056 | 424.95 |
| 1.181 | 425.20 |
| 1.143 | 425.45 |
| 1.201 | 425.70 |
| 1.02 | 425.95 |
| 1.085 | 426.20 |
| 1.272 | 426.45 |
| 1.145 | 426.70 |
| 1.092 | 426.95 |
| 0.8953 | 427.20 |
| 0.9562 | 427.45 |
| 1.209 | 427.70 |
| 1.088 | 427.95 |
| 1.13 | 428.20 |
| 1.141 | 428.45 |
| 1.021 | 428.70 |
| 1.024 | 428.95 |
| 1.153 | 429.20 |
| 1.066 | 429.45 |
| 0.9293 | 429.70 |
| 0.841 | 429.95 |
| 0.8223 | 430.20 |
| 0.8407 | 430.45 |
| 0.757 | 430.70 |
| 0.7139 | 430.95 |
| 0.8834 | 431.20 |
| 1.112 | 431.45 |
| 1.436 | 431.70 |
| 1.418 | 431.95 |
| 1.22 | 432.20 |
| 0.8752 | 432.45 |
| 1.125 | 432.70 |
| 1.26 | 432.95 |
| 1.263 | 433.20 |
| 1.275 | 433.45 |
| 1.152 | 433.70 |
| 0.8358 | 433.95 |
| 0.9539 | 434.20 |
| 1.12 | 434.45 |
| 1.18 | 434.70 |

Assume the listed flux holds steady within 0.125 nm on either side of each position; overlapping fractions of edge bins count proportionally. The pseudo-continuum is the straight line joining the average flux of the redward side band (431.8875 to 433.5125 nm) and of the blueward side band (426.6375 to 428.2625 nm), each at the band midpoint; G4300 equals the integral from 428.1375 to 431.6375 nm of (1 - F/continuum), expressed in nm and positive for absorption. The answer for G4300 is 0.497 nm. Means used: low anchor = 1.07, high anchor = 1.19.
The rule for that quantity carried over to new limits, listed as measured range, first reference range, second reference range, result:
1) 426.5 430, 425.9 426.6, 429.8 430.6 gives -0.28 nm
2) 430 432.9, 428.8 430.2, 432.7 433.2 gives 0.28 nm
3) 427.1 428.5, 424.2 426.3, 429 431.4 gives -0.07 nm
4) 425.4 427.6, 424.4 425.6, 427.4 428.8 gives 0.08 nm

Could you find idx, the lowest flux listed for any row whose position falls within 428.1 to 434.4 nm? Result 0.7139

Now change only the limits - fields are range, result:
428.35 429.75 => 0.9293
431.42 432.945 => 0.8752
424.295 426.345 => 1.02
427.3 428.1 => 0.9562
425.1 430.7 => 0.757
